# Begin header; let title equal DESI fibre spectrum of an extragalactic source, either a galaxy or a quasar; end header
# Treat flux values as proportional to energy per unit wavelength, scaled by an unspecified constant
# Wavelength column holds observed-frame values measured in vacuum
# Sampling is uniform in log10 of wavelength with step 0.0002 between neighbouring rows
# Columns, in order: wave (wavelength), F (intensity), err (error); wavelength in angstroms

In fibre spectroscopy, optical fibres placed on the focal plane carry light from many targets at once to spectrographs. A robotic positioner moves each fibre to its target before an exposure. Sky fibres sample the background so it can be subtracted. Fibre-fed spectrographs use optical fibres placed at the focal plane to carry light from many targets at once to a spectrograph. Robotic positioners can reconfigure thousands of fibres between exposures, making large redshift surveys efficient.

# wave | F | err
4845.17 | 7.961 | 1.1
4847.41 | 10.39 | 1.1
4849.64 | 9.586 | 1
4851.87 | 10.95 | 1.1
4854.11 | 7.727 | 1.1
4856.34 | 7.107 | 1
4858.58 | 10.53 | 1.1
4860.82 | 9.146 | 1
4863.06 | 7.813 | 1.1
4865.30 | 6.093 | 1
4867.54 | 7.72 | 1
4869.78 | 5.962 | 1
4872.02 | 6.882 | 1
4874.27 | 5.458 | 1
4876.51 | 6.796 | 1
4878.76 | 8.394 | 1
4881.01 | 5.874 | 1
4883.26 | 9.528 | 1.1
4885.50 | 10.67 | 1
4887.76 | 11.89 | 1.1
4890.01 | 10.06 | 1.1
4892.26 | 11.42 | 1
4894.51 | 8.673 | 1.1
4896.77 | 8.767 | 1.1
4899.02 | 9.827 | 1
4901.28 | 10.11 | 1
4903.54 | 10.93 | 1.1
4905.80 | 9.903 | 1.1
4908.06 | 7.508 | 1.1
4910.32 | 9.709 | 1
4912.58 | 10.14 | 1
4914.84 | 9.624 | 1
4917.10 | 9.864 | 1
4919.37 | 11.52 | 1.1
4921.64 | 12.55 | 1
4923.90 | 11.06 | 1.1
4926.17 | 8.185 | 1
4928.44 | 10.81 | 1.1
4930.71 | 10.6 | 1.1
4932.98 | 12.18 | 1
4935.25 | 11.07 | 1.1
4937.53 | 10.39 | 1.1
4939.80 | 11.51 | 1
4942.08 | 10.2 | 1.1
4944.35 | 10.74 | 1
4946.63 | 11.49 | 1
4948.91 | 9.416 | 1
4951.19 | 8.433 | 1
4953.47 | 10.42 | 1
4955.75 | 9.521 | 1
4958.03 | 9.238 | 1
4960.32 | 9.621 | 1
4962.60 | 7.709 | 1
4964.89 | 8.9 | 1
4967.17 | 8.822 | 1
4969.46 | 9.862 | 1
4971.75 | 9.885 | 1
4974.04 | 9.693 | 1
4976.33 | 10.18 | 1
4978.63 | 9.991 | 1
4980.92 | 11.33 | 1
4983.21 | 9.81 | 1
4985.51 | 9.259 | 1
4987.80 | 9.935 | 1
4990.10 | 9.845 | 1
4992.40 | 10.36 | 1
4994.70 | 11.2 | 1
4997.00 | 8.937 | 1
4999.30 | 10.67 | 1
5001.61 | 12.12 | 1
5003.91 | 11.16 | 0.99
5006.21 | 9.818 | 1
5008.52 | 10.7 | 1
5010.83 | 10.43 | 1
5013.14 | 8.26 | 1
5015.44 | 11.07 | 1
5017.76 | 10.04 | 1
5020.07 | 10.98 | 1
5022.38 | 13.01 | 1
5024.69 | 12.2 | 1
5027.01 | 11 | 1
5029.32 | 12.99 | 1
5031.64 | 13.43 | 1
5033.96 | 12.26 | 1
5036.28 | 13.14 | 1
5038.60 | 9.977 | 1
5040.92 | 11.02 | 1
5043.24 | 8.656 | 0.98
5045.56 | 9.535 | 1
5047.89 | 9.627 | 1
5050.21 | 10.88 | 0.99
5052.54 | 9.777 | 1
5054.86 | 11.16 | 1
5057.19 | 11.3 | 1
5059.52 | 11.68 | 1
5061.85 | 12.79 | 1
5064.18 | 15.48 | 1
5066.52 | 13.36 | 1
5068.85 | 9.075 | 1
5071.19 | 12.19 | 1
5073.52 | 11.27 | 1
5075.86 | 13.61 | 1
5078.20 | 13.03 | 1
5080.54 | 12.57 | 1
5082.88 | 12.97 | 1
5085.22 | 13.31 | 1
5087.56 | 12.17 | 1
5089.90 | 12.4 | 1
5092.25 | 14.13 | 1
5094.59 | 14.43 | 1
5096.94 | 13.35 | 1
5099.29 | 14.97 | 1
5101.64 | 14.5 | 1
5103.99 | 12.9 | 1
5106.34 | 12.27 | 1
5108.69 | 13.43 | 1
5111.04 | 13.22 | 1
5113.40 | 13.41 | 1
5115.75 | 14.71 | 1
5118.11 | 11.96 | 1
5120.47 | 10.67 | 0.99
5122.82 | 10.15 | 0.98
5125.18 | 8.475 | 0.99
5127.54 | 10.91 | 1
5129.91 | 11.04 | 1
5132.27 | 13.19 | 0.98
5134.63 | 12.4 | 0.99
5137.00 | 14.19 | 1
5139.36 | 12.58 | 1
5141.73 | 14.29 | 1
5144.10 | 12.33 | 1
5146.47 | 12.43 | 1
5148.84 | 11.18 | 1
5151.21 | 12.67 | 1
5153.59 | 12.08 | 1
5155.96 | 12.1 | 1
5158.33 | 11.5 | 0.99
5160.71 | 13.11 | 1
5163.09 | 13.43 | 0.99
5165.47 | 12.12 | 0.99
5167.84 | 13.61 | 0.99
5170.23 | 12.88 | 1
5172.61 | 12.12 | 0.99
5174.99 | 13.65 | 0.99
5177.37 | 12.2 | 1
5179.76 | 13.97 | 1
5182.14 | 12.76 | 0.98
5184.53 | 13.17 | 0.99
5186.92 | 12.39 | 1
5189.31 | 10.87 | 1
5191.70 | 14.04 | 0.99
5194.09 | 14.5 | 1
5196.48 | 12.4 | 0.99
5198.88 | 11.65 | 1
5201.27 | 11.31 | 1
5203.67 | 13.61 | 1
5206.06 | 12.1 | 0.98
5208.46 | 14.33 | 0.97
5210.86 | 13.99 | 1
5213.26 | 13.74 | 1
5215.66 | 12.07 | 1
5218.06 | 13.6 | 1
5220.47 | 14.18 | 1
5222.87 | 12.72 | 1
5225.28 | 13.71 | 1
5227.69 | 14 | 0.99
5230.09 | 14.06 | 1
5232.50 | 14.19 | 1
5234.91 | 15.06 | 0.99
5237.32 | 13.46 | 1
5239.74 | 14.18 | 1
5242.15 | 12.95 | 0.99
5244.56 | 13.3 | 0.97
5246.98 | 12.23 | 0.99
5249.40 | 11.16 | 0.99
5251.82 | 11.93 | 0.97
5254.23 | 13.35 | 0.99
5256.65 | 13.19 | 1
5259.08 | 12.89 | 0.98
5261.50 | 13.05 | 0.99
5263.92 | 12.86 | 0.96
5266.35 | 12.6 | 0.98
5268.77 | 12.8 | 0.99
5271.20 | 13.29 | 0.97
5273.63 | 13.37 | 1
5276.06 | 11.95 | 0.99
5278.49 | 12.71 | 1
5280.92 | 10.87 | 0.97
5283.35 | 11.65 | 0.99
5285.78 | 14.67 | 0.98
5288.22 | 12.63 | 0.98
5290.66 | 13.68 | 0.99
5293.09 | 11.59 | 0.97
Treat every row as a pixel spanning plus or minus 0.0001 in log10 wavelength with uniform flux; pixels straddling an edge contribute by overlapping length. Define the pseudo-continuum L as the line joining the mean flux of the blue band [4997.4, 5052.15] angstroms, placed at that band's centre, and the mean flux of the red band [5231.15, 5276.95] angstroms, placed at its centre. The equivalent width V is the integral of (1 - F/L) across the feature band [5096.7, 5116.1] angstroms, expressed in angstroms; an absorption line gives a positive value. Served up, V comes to -3.2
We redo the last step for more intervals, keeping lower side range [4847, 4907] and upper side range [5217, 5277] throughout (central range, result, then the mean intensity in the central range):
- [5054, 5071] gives -1.75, 12.1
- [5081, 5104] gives -4.34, 13.5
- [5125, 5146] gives -0.81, 12.3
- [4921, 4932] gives -1.39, 10.6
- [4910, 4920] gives -0.96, 10.1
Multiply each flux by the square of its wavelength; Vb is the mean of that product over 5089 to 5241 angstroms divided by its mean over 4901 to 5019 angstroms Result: 1.38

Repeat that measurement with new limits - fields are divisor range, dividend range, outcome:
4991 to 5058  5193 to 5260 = 1.31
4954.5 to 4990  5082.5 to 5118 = 1.47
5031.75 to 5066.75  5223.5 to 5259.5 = 1.26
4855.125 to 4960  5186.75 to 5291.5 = 1.57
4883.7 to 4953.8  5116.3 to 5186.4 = 1.31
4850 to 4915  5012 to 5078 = 1.39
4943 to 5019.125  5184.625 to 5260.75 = 1.45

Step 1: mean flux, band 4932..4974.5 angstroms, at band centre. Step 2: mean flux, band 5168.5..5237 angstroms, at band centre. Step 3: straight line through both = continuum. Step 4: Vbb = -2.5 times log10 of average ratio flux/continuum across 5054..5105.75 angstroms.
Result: -0.111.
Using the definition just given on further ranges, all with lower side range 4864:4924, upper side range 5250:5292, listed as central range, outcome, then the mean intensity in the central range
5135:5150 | -0.12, 12.8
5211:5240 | -0.12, 13.7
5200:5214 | -0.09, 13.2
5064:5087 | -0.16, 12.6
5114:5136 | -0.02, 11.6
